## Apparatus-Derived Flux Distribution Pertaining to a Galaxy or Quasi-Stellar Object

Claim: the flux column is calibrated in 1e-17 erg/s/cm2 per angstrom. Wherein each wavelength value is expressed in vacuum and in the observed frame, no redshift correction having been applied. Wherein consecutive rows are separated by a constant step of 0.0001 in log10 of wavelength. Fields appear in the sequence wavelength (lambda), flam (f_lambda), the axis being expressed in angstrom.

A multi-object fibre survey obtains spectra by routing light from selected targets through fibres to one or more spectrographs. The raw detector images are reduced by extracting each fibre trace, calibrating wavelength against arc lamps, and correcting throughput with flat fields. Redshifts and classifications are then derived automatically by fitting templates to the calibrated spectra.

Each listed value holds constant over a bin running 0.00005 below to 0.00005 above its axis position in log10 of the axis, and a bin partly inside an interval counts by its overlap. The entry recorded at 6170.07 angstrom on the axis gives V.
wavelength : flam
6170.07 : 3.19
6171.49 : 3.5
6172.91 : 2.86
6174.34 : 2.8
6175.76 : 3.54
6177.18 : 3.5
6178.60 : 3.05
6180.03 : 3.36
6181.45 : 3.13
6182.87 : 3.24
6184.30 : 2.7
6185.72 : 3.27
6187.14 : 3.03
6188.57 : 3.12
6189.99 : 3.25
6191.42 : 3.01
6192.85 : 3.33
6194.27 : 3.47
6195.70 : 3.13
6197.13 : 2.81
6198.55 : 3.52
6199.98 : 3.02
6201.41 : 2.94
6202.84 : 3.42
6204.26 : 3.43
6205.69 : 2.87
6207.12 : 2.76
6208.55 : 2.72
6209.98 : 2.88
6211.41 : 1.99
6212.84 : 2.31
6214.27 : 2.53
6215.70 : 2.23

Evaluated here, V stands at 3.19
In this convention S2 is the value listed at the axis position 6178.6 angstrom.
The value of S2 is 3.05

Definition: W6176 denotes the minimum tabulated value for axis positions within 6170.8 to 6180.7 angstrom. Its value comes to 2.8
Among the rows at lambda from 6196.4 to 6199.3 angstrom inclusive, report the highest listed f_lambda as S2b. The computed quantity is 3.52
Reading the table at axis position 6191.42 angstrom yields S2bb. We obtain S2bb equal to 3.01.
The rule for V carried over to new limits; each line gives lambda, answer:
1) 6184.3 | 2.7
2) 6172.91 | 2.86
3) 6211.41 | 1.99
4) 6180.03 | 3.36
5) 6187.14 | 3.03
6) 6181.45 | 3.13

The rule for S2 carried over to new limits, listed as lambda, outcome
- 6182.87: 3.24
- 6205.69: 2.87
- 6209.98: 2.88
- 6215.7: 2.23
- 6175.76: 3.54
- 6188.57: 3.12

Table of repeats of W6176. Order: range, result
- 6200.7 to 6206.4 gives 2.87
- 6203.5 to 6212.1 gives 1.99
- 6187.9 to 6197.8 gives 2.81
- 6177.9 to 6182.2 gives 3.05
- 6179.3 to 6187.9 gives 2.7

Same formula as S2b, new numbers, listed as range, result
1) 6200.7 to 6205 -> 3.43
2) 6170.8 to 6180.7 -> 3.54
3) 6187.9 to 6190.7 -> 3.25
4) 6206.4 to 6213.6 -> 2.88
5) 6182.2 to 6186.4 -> 3.27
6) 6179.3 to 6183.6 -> 3.36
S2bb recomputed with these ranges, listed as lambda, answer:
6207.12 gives 2.76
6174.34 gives 2.8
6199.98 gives 3.02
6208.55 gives 2.72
